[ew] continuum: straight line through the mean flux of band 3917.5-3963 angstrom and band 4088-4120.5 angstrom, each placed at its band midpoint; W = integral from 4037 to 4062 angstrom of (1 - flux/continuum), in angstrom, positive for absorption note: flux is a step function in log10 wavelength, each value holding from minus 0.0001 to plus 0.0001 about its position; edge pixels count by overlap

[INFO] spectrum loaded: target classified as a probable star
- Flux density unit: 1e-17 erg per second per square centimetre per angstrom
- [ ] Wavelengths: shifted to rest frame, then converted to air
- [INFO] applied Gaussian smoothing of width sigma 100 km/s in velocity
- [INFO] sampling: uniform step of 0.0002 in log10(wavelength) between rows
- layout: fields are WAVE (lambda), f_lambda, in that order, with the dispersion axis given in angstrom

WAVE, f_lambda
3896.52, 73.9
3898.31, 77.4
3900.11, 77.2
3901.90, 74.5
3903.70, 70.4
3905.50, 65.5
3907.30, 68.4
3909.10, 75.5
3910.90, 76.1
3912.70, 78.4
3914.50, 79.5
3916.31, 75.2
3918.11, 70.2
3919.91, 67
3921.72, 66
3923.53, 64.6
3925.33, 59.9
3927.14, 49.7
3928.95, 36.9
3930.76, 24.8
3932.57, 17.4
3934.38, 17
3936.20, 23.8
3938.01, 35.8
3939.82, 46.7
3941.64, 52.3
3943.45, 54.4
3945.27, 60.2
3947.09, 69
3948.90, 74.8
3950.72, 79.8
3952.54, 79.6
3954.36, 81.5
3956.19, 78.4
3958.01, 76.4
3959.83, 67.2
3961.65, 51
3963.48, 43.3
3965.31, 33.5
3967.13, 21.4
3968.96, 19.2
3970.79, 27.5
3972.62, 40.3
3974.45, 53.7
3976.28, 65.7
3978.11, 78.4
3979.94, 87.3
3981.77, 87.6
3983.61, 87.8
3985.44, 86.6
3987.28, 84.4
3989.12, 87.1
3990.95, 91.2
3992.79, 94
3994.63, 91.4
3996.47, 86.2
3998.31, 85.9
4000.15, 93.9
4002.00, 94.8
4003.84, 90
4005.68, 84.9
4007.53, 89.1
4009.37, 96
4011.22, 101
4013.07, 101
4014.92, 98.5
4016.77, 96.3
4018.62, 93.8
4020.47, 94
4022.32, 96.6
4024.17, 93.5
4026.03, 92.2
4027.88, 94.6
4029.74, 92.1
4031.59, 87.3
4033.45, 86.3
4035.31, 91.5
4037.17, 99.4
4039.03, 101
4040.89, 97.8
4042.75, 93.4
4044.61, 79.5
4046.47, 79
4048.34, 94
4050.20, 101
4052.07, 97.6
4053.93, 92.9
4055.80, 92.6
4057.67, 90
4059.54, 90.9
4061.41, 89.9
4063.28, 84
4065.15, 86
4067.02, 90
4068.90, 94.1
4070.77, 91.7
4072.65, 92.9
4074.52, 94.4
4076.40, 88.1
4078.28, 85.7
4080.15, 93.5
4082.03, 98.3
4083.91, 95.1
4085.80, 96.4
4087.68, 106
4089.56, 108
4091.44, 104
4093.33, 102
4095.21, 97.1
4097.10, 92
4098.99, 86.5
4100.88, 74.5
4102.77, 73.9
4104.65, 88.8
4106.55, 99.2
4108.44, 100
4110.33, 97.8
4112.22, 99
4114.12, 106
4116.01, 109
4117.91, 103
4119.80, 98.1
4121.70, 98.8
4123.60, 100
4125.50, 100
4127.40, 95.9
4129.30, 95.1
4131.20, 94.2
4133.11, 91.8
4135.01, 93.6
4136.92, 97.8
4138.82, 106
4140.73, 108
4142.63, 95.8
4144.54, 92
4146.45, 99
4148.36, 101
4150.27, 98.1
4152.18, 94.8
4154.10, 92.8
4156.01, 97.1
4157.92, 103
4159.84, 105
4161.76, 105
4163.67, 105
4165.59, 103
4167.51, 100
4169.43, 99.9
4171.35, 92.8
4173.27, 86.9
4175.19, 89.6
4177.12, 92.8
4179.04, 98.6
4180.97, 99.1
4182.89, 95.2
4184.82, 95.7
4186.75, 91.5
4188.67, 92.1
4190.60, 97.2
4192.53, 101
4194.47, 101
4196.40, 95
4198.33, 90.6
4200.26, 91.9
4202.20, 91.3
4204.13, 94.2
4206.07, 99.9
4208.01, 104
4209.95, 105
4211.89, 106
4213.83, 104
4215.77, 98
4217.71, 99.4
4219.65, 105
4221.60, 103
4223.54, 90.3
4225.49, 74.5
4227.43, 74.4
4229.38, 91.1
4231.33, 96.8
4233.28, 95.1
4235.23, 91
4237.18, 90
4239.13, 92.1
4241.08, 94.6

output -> -2.9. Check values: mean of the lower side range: 56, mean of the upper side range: 96.6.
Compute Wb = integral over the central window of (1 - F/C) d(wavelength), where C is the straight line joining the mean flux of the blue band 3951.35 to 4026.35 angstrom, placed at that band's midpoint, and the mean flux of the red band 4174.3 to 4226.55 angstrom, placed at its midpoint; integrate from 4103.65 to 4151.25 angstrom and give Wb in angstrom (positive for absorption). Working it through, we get -4.5 angstrom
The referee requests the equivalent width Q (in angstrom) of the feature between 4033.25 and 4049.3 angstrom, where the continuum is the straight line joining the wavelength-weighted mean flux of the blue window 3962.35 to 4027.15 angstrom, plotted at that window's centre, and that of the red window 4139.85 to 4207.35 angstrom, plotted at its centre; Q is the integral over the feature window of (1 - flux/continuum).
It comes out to -1.49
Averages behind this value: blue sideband 79.1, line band 91.6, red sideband 97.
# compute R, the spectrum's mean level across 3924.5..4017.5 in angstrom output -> 67.4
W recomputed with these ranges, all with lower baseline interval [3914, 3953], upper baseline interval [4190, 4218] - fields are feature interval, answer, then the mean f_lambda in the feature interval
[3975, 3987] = -3.76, 81.5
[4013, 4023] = -4.16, 96.3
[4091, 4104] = -1.35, 89.4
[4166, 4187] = -0.23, 95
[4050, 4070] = -4.40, 91.4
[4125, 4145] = -2.32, 97.4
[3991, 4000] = -3.58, 89.9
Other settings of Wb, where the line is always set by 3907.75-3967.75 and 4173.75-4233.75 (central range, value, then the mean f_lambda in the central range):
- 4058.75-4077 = -3.4 angstrom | 90.2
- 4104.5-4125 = -4.4 angstrom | 100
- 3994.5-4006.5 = -4.2 angstrom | 89.5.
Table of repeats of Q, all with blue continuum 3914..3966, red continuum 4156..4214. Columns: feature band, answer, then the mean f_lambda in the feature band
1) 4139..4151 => -1.1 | 99.5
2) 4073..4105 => -4.6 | 93.3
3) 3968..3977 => 3.1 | 40.6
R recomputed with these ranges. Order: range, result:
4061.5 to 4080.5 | 90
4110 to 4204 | 97.7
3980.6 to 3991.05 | 87.2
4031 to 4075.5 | 91.6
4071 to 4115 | 94.7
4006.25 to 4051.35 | 93.6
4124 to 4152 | 97.7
